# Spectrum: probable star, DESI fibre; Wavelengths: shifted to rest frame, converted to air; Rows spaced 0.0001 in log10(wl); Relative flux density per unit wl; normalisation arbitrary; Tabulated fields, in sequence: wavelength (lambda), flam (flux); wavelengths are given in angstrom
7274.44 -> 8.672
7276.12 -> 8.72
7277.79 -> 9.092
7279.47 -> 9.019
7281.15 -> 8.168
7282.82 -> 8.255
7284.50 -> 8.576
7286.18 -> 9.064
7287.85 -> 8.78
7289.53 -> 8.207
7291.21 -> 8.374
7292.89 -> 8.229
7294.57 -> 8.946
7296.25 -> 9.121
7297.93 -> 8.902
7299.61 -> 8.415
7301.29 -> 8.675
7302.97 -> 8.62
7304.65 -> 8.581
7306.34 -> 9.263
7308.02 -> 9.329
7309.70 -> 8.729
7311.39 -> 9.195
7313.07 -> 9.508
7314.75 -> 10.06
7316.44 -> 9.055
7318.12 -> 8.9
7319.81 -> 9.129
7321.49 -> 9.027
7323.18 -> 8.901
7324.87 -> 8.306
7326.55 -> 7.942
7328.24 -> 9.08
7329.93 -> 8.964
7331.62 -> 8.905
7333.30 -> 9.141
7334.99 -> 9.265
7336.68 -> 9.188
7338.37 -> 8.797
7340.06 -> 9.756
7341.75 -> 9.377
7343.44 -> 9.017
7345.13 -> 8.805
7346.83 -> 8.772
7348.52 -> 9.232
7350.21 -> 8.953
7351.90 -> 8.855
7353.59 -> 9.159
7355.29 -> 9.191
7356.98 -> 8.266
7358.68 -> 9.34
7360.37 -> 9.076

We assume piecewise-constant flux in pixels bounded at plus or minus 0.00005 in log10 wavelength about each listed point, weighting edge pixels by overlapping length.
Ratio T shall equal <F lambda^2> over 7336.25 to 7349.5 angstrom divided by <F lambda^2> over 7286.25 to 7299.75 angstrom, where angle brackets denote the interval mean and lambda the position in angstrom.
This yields 1.07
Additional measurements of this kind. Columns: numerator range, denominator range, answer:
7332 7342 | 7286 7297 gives 1.08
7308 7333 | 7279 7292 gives 1.06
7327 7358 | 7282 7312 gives 1.05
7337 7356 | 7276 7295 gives 1.07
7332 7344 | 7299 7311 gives 1.05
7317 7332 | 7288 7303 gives 1.03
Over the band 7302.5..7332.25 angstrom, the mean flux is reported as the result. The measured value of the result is 8.97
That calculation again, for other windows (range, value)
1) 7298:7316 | 9.03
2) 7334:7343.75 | 9.24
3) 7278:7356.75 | 8.9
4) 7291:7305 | 8.67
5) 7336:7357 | 9.06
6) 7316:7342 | 8.97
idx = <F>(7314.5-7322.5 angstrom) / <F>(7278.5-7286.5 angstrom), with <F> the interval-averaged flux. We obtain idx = 1.1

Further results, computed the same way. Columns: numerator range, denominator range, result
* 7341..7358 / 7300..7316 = 0.99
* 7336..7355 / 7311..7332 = 1.01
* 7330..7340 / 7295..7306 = 1.04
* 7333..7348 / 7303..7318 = 0.99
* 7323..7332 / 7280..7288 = 1.01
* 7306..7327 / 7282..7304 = 1.05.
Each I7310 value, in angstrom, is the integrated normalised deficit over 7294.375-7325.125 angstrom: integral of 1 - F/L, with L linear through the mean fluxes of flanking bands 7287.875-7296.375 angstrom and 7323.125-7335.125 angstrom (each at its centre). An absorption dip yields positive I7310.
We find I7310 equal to -1.2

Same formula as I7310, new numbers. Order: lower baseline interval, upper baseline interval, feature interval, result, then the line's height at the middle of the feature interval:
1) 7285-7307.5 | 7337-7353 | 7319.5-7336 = 0.15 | 8.94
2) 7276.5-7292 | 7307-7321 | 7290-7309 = 0.38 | 8.94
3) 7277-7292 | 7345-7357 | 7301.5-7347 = -1.06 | 8.82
